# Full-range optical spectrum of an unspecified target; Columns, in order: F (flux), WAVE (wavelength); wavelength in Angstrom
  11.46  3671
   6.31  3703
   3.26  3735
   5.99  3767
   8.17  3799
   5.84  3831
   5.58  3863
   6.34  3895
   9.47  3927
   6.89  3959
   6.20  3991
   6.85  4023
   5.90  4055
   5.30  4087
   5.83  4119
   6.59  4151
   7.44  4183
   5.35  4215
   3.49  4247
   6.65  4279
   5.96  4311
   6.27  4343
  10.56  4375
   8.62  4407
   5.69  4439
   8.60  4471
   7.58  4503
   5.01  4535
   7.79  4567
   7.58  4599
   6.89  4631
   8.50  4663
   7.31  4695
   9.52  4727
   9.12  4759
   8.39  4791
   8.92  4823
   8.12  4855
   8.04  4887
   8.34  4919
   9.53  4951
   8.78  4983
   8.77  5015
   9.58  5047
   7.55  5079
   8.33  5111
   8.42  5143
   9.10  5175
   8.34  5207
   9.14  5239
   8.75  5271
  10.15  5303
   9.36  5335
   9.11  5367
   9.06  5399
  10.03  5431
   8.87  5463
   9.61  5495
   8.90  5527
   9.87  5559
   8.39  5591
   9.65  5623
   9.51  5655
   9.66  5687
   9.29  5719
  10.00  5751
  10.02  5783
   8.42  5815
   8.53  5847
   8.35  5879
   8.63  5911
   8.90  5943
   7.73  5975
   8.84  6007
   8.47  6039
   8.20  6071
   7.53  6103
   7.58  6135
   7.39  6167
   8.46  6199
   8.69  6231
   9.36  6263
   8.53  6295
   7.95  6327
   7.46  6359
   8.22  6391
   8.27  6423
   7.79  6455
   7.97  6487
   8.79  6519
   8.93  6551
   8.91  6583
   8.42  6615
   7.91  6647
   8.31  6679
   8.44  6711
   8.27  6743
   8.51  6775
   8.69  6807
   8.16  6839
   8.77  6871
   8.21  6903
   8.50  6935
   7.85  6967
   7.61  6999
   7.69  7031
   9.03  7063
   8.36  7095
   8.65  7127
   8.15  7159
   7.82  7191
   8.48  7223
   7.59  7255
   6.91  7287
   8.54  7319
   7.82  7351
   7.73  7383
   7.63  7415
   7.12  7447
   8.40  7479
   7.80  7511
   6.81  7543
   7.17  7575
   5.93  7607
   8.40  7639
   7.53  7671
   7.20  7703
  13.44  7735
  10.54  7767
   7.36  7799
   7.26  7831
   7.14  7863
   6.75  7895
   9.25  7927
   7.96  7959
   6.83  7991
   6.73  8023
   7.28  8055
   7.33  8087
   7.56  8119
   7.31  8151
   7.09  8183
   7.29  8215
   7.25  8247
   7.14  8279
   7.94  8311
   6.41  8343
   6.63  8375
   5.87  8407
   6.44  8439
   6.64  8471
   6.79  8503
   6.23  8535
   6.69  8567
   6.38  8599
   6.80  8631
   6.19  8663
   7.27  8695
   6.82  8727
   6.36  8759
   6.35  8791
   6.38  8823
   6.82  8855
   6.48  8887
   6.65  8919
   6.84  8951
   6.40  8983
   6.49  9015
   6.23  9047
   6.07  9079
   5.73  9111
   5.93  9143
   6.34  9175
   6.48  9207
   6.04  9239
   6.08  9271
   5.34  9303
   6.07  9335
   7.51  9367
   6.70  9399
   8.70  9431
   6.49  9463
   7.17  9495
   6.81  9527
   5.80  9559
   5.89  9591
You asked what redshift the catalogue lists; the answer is 0.181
